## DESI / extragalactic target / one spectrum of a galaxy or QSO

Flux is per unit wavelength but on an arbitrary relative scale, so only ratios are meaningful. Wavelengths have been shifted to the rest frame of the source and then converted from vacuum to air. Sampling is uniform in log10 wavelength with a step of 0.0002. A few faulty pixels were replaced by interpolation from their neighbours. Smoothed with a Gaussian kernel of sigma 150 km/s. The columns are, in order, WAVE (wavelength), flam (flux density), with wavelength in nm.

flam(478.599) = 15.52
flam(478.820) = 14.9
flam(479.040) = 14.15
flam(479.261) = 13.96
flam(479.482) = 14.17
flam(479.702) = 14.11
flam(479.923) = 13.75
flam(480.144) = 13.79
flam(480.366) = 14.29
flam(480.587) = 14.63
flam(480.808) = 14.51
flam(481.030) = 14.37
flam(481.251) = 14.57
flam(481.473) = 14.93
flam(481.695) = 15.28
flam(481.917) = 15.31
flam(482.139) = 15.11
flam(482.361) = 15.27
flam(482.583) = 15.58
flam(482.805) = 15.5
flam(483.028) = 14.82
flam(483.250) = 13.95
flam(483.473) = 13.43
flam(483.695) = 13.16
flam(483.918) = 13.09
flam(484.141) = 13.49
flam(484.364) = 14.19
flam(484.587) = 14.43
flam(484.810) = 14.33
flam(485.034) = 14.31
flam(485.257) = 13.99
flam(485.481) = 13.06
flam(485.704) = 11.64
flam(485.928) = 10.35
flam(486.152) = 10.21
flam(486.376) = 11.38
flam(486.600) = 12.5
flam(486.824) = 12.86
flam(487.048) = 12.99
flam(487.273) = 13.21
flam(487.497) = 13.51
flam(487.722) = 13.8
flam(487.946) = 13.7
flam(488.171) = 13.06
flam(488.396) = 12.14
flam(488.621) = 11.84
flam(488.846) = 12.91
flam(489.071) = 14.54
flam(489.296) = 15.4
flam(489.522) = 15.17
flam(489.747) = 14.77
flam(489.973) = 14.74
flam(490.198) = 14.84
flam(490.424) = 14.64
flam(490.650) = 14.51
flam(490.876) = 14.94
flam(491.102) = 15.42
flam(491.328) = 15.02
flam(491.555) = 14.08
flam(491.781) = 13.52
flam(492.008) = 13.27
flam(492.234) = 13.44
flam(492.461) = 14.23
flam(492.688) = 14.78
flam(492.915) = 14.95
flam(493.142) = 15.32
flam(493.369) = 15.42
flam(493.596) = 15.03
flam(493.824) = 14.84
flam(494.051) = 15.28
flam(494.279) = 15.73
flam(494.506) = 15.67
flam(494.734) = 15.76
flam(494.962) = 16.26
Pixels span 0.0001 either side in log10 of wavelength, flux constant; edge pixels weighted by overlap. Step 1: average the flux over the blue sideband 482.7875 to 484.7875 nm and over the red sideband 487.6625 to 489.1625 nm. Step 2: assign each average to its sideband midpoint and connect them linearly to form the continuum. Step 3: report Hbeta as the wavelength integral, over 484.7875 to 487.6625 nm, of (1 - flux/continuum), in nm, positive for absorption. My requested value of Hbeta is 0.19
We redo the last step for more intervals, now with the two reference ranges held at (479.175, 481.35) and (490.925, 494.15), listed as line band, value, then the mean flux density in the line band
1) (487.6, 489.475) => 0.130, 13.5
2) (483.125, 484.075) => 0.059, 13.4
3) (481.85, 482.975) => -0.082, 15.3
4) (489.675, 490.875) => -0.014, 14.7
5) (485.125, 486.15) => 0.165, 12.1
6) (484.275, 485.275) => 0.006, 14.3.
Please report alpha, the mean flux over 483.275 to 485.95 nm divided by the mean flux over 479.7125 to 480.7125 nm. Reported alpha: 0.9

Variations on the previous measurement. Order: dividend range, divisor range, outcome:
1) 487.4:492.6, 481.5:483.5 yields 0.94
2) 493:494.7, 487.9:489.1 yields 1.19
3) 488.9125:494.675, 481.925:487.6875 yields 1.10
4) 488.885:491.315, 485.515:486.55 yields 1.33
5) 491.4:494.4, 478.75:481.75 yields 1.02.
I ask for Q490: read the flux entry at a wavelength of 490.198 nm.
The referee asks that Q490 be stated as 14.84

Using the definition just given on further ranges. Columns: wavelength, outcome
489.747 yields 14.77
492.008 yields 13.27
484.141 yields 13.49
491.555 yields 14.08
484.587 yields 14.43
